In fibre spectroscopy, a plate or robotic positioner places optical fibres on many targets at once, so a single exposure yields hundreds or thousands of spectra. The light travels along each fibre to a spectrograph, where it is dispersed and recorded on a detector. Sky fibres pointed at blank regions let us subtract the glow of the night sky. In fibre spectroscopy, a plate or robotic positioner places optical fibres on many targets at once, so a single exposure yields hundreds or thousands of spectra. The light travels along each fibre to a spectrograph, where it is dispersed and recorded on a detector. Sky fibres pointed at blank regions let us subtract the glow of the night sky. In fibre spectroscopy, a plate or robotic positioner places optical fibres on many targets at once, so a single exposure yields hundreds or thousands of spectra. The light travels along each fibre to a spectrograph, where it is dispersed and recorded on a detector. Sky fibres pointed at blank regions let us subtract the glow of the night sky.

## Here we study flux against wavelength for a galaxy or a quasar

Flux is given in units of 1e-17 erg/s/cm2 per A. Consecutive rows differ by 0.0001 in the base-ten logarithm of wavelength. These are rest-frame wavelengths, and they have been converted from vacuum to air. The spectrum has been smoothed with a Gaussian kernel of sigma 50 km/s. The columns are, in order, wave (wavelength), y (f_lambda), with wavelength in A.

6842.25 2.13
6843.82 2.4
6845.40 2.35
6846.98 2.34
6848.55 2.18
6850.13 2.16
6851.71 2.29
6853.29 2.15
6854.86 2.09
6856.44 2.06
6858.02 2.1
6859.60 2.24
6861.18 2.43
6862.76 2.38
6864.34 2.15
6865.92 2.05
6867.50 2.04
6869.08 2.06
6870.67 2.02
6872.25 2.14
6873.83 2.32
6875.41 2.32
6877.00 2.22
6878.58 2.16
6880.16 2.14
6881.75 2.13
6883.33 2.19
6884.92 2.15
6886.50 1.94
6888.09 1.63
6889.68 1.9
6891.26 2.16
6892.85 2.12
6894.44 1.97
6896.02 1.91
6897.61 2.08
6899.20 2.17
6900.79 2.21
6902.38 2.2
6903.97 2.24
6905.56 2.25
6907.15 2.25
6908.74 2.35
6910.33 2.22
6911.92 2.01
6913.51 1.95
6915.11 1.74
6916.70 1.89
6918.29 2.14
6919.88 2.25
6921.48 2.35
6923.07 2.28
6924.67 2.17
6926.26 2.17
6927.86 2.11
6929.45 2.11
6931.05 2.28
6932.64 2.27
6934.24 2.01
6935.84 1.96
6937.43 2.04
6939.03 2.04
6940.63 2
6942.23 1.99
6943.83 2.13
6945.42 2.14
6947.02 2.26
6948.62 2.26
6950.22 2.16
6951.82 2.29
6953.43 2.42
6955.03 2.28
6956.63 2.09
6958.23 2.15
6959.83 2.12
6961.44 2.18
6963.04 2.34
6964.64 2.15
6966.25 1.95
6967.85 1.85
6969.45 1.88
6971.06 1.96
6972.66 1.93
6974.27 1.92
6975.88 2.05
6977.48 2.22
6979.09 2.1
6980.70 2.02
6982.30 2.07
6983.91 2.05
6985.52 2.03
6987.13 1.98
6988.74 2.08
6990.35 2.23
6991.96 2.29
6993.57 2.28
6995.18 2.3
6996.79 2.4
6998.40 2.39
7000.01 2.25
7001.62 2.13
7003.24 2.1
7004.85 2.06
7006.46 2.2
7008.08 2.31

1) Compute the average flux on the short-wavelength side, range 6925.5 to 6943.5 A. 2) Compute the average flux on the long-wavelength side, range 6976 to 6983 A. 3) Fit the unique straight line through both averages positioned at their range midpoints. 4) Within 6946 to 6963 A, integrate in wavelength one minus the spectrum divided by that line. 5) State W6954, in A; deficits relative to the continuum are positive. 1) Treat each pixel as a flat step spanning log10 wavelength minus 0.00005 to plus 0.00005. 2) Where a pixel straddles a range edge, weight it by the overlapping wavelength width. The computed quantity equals -1.1 A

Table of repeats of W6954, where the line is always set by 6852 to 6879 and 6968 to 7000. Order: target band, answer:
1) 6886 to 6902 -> 1.1 A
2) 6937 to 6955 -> -0.3 A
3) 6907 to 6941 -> 0.4 A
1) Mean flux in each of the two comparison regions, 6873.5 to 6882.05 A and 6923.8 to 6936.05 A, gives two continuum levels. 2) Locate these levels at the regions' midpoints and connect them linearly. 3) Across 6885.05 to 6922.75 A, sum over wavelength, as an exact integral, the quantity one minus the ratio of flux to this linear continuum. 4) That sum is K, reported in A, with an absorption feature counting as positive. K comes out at 1.56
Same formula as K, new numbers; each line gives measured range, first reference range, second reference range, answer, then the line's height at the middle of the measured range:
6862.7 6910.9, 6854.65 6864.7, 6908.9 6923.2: 0.7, 2.16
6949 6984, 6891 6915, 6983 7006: 1.0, 2.17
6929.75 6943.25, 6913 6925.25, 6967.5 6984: 0.0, 2.07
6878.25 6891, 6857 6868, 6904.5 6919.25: 0.7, 2.15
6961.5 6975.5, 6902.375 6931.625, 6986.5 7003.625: 1.2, 2.2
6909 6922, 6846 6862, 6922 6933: 0.8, 2.2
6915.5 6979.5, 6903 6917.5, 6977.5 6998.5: 0.4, 2.13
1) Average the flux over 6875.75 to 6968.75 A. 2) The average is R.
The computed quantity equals 2.12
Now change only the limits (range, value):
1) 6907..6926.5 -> 2.13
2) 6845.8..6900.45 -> 2.13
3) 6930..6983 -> 2.11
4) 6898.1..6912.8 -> 2.21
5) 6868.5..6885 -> 2.17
